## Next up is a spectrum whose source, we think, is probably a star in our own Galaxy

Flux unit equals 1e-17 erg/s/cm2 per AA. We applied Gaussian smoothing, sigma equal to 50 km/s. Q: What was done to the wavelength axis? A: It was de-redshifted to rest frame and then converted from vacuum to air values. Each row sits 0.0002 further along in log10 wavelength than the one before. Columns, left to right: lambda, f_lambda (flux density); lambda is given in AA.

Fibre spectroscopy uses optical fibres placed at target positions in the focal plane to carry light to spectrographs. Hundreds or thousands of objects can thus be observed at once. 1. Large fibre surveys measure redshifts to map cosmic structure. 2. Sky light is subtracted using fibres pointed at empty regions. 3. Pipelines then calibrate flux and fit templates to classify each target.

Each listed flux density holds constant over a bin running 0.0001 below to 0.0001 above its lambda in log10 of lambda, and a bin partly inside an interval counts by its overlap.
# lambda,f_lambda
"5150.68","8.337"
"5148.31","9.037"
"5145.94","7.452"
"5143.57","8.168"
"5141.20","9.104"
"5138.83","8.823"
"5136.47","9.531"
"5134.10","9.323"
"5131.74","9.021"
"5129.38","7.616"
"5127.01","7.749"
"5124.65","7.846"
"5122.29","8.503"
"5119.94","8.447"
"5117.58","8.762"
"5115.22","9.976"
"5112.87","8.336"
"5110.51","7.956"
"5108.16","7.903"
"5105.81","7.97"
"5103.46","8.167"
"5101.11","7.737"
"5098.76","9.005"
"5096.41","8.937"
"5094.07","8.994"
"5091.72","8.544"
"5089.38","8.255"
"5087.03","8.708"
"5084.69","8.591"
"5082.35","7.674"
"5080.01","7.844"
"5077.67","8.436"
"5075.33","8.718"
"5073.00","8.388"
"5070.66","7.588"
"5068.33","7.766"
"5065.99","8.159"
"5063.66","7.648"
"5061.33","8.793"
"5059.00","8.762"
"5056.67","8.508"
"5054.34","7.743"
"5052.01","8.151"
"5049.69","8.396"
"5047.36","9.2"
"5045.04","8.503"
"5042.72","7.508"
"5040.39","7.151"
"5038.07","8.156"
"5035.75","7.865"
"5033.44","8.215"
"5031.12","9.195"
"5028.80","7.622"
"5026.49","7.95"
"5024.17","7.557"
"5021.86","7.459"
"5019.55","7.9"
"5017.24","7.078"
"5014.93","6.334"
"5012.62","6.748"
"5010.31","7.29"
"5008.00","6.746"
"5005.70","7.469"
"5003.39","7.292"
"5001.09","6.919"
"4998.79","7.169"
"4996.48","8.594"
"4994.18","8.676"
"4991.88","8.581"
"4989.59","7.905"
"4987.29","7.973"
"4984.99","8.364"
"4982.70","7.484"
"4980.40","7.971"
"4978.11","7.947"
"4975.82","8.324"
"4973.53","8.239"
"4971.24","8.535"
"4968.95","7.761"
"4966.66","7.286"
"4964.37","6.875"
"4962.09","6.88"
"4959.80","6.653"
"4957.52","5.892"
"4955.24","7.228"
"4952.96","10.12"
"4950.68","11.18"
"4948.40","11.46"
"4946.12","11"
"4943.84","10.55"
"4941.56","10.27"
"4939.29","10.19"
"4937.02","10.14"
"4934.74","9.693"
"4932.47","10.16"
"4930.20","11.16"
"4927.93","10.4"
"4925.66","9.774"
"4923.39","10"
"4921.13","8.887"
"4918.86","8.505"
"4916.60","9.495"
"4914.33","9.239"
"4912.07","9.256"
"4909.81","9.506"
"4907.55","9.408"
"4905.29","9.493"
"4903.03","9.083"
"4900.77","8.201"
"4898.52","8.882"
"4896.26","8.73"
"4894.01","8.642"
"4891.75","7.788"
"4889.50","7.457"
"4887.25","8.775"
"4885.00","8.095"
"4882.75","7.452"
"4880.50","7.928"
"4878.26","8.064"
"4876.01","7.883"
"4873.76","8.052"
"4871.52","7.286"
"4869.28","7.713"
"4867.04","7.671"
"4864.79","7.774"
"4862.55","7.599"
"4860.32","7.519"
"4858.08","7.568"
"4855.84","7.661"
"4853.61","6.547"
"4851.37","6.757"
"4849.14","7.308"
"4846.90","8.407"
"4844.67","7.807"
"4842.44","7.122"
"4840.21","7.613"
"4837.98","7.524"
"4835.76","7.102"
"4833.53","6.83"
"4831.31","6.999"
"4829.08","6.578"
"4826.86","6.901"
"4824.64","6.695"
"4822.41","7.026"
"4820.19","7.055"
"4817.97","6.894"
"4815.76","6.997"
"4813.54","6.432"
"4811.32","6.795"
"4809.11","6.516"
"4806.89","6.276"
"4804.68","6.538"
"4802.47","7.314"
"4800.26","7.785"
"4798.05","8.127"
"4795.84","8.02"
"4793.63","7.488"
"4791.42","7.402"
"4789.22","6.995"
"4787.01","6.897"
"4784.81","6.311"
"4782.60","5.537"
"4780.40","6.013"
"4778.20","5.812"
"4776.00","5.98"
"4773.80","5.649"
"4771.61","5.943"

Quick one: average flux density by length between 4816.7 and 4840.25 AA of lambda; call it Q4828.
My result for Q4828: 6.99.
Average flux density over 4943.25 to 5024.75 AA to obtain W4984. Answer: 7.97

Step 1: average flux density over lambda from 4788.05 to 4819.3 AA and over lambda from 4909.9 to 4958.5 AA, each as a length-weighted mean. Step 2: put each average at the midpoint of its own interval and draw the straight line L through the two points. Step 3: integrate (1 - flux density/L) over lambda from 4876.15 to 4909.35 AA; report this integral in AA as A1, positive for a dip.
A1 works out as 1.81 AA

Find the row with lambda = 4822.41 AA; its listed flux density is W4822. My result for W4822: 7.026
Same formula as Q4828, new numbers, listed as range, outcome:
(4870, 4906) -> 8.22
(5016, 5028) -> 7.58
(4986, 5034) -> 7.64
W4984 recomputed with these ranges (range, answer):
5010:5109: 8.08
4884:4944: 9.31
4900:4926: 9.24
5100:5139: 8.44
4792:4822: 7.1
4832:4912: 7.94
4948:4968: 8.05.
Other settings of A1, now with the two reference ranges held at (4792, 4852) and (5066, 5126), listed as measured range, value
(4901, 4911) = -2.3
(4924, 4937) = -4.4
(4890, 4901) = -1.4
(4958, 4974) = 0.9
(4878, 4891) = -0.9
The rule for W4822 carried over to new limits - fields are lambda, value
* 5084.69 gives 8.591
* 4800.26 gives 7.785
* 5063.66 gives 7.648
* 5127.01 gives 7.749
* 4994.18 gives 8.676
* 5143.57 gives 8.168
